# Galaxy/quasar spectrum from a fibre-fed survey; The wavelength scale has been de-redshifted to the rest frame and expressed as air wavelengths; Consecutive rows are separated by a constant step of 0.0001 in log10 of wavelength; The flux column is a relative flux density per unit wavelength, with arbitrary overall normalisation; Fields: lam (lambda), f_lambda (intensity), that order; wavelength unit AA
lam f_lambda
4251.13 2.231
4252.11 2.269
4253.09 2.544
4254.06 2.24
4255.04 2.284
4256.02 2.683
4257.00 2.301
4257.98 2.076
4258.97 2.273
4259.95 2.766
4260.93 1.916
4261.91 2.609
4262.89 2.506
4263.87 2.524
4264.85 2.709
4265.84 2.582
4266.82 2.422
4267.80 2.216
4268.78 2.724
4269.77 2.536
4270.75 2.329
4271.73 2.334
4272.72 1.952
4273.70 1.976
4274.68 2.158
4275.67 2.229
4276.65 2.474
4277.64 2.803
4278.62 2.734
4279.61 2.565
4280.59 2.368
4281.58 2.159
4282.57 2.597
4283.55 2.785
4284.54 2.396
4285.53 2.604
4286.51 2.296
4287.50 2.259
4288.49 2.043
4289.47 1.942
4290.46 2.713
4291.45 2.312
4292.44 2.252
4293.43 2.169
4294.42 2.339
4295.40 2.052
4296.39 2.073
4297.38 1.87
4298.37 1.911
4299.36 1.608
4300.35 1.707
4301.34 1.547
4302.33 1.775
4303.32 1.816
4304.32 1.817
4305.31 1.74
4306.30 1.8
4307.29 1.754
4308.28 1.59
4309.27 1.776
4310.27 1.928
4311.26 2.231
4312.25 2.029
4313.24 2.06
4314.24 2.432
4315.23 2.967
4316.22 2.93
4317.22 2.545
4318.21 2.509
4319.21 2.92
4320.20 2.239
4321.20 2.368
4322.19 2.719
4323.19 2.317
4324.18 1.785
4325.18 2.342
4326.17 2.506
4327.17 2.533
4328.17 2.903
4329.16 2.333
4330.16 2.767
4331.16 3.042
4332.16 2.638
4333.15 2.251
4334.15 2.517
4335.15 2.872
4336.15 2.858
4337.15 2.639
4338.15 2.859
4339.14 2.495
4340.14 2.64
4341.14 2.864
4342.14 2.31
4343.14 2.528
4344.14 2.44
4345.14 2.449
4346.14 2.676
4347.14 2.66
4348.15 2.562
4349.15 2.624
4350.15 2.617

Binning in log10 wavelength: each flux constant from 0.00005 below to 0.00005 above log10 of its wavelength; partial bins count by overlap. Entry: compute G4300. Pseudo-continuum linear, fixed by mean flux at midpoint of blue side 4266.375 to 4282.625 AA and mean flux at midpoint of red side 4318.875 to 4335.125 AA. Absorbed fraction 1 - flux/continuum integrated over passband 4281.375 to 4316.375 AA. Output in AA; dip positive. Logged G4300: 4.8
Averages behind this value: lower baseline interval 2.38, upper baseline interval 2.52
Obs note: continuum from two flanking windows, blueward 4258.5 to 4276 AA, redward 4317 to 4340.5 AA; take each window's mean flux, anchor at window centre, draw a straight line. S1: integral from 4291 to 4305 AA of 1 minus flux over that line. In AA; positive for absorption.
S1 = 2.99 AA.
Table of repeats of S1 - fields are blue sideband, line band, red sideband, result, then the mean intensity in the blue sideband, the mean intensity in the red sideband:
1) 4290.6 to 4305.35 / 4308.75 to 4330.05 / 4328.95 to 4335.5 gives -0.2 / 1.96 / 2.64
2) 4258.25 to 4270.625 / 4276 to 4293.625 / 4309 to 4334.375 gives 0.3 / 2.47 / 2.45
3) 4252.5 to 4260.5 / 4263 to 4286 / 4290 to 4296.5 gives -1.0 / 2.39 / 2.28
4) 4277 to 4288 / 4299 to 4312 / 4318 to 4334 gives 3.8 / 2.5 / 2.51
